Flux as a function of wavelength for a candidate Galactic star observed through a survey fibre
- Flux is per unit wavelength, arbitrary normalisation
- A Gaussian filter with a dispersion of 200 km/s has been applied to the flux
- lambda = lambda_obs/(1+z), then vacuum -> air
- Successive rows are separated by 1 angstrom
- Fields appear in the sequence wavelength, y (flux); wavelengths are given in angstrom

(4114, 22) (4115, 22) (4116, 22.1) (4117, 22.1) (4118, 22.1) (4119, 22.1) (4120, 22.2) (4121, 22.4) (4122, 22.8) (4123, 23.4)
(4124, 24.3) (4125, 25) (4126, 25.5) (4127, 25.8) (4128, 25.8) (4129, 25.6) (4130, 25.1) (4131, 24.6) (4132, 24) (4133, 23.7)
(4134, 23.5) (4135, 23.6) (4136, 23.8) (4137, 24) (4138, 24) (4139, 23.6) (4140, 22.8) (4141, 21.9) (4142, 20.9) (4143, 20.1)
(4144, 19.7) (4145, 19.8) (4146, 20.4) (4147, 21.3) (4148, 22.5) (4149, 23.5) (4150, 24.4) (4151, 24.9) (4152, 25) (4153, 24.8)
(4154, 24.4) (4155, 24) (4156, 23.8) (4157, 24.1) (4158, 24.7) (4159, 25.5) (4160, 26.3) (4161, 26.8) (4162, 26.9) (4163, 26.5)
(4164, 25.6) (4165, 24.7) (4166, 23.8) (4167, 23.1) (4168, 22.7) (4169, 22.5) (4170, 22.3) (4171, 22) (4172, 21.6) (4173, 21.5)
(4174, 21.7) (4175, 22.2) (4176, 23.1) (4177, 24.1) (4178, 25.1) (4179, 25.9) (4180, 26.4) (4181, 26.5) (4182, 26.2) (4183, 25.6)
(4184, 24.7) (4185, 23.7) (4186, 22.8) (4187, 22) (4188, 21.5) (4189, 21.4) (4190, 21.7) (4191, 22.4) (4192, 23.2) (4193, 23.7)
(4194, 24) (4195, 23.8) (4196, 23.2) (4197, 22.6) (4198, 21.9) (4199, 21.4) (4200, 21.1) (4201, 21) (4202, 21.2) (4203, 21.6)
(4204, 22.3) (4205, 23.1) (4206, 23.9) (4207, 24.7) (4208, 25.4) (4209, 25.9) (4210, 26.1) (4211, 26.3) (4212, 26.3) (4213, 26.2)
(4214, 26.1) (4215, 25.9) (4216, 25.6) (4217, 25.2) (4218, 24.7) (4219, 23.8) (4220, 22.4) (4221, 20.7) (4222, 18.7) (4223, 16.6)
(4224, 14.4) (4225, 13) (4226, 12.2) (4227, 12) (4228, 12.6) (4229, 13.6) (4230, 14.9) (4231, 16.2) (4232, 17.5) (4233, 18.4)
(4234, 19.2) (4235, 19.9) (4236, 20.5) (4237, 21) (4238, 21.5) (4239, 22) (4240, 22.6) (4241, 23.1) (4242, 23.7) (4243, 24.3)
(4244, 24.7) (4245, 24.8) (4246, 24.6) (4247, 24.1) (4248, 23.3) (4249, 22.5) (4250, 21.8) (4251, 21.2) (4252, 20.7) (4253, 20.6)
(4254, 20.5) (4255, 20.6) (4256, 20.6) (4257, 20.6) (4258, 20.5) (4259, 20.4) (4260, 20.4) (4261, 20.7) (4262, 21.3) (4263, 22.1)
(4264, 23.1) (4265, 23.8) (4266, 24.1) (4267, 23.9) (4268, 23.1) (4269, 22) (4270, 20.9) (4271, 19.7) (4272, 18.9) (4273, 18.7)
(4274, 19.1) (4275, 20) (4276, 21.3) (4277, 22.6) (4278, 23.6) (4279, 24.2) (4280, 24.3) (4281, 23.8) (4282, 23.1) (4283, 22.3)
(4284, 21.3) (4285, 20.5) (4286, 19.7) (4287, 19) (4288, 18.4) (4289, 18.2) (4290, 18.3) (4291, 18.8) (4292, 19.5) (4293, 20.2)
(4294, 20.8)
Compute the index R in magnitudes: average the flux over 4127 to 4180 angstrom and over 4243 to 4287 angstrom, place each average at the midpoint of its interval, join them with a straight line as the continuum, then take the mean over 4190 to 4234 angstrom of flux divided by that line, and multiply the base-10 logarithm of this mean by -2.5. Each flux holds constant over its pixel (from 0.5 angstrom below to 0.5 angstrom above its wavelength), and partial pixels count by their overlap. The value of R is 0.07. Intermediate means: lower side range 23.7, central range 21.3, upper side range 21.9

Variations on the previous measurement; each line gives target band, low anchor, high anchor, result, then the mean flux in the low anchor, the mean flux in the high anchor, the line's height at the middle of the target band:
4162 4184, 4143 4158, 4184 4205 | -0.063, 23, 22.4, 22.7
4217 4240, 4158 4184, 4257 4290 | 0.235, 24.4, 21.3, 22.7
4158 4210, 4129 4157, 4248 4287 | -0.046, 23.2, 21.5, 22.6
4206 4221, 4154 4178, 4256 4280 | -0.104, 23.9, 21.6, 22.8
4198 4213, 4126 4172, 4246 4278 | -0.048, 23.7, 21.5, 22.6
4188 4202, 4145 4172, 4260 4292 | 0.038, 24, 21.3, 23.1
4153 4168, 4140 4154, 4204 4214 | -0.089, 22.3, 25.2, 23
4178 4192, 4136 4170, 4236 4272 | -0.038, 23.6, 22.1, 23.1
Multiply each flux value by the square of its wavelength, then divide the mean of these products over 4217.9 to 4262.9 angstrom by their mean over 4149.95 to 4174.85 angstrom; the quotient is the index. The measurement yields 0.9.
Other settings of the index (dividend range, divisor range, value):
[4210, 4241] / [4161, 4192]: 0.87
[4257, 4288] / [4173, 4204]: 0.97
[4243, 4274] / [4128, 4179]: 0.97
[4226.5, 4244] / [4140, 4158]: 0.88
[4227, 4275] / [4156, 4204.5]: 0.92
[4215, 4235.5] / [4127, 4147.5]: 0.83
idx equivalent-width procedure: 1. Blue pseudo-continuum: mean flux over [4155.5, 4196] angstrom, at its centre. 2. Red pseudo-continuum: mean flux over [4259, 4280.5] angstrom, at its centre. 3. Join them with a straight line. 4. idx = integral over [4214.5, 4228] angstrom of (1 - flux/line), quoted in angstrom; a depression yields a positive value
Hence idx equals 2.1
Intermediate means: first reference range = 23.9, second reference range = 21.8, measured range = 19.4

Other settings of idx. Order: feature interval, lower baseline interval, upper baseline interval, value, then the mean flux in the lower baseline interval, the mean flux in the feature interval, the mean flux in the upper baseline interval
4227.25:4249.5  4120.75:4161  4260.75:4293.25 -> 1.3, 23.7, 20.6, 21.2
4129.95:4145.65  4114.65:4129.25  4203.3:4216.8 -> 0.7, 23.5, 22.7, 25.2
